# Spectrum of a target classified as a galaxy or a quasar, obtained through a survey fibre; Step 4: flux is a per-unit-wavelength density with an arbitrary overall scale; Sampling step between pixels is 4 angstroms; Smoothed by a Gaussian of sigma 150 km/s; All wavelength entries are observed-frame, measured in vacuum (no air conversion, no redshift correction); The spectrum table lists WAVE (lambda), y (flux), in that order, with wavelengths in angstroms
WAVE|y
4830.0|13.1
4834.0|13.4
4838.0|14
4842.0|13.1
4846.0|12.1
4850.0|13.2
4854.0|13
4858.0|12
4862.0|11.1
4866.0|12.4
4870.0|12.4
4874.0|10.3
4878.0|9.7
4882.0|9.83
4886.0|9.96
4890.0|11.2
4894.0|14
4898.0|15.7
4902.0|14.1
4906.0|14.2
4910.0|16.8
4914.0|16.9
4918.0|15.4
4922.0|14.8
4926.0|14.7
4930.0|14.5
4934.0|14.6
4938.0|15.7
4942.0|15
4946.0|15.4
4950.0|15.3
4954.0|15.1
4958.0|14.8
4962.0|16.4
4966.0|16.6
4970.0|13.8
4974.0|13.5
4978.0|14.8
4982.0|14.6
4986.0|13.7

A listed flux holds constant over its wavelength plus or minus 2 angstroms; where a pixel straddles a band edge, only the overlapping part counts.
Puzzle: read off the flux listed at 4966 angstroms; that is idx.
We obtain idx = 16.6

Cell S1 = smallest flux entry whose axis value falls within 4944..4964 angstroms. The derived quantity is 14.8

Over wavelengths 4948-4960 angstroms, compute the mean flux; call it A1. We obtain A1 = 15.1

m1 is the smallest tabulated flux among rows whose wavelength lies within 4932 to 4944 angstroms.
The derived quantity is 14.6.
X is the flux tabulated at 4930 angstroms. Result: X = 14.5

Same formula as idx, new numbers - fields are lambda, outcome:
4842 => 13.1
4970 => 13.8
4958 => 14.8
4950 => 15.3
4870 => 12.4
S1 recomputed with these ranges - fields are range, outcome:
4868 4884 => 9.7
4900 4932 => 14.1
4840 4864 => 11.1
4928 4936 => 14.5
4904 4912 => 14.2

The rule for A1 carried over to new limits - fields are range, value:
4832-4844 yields 13.5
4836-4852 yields 13.1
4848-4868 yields 12.3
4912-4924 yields 15.7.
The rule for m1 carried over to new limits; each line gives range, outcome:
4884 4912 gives 9.96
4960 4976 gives 13.5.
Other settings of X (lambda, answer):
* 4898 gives 15.7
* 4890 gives 11.2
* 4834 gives 13.4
